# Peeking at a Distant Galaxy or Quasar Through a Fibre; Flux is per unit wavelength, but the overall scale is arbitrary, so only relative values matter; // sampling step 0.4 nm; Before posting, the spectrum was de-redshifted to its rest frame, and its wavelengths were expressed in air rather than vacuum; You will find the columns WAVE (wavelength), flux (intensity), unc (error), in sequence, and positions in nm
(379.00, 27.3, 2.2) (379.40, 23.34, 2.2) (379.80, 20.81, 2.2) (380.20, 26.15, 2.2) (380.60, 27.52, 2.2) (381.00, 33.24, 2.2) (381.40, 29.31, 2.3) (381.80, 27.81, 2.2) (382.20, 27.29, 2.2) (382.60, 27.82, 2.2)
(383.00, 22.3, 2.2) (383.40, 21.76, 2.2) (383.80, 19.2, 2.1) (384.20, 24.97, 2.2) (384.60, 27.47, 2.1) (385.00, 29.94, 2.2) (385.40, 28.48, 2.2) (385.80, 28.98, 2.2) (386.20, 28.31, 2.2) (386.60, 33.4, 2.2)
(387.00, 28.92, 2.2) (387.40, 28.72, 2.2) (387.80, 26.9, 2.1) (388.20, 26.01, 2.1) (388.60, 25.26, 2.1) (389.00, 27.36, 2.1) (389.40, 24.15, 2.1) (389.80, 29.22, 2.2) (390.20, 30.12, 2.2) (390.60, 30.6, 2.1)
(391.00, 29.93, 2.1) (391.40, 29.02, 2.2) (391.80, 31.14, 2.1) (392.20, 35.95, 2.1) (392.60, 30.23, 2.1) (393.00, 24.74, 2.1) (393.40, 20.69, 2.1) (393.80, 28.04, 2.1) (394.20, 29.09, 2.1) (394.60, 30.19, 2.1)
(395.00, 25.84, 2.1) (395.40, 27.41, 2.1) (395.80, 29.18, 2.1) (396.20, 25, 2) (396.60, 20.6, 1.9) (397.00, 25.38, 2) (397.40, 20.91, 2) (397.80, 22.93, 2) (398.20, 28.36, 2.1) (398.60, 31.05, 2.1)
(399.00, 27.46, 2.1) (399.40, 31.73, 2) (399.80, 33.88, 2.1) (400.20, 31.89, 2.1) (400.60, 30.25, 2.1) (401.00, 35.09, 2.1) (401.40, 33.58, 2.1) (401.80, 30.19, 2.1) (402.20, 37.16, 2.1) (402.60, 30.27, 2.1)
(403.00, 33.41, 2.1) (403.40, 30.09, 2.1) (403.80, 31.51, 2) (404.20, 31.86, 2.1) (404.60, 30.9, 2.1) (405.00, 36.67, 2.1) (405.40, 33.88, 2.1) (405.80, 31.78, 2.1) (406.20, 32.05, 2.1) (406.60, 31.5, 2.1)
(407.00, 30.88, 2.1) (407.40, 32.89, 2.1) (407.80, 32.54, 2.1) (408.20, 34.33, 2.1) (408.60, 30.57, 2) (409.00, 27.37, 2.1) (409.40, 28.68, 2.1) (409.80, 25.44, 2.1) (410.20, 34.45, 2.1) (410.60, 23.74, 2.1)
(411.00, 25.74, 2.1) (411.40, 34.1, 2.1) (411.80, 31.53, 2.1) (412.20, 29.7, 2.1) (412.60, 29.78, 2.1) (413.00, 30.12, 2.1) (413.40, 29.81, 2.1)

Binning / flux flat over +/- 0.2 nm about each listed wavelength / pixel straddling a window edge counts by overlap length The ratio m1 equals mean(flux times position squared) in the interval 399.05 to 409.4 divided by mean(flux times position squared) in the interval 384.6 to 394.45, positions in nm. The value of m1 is 1.2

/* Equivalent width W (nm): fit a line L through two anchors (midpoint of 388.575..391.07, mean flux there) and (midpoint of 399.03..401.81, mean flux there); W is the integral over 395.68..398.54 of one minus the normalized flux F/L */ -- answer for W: 0.57 nm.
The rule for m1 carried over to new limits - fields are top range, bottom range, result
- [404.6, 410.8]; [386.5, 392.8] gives 1.17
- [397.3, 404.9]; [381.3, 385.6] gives 1.30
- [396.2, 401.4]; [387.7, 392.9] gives 1.03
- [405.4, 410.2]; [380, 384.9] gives 1.34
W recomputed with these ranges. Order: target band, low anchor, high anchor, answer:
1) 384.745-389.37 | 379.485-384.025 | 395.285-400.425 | -0.351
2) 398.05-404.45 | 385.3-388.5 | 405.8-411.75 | -0.425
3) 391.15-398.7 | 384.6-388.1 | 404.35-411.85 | 0.677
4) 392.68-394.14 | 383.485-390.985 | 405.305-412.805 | 0.157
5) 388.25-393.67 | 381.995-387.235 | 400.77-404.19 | 0.115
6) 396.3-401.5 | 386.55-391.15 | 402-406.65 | 0.433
